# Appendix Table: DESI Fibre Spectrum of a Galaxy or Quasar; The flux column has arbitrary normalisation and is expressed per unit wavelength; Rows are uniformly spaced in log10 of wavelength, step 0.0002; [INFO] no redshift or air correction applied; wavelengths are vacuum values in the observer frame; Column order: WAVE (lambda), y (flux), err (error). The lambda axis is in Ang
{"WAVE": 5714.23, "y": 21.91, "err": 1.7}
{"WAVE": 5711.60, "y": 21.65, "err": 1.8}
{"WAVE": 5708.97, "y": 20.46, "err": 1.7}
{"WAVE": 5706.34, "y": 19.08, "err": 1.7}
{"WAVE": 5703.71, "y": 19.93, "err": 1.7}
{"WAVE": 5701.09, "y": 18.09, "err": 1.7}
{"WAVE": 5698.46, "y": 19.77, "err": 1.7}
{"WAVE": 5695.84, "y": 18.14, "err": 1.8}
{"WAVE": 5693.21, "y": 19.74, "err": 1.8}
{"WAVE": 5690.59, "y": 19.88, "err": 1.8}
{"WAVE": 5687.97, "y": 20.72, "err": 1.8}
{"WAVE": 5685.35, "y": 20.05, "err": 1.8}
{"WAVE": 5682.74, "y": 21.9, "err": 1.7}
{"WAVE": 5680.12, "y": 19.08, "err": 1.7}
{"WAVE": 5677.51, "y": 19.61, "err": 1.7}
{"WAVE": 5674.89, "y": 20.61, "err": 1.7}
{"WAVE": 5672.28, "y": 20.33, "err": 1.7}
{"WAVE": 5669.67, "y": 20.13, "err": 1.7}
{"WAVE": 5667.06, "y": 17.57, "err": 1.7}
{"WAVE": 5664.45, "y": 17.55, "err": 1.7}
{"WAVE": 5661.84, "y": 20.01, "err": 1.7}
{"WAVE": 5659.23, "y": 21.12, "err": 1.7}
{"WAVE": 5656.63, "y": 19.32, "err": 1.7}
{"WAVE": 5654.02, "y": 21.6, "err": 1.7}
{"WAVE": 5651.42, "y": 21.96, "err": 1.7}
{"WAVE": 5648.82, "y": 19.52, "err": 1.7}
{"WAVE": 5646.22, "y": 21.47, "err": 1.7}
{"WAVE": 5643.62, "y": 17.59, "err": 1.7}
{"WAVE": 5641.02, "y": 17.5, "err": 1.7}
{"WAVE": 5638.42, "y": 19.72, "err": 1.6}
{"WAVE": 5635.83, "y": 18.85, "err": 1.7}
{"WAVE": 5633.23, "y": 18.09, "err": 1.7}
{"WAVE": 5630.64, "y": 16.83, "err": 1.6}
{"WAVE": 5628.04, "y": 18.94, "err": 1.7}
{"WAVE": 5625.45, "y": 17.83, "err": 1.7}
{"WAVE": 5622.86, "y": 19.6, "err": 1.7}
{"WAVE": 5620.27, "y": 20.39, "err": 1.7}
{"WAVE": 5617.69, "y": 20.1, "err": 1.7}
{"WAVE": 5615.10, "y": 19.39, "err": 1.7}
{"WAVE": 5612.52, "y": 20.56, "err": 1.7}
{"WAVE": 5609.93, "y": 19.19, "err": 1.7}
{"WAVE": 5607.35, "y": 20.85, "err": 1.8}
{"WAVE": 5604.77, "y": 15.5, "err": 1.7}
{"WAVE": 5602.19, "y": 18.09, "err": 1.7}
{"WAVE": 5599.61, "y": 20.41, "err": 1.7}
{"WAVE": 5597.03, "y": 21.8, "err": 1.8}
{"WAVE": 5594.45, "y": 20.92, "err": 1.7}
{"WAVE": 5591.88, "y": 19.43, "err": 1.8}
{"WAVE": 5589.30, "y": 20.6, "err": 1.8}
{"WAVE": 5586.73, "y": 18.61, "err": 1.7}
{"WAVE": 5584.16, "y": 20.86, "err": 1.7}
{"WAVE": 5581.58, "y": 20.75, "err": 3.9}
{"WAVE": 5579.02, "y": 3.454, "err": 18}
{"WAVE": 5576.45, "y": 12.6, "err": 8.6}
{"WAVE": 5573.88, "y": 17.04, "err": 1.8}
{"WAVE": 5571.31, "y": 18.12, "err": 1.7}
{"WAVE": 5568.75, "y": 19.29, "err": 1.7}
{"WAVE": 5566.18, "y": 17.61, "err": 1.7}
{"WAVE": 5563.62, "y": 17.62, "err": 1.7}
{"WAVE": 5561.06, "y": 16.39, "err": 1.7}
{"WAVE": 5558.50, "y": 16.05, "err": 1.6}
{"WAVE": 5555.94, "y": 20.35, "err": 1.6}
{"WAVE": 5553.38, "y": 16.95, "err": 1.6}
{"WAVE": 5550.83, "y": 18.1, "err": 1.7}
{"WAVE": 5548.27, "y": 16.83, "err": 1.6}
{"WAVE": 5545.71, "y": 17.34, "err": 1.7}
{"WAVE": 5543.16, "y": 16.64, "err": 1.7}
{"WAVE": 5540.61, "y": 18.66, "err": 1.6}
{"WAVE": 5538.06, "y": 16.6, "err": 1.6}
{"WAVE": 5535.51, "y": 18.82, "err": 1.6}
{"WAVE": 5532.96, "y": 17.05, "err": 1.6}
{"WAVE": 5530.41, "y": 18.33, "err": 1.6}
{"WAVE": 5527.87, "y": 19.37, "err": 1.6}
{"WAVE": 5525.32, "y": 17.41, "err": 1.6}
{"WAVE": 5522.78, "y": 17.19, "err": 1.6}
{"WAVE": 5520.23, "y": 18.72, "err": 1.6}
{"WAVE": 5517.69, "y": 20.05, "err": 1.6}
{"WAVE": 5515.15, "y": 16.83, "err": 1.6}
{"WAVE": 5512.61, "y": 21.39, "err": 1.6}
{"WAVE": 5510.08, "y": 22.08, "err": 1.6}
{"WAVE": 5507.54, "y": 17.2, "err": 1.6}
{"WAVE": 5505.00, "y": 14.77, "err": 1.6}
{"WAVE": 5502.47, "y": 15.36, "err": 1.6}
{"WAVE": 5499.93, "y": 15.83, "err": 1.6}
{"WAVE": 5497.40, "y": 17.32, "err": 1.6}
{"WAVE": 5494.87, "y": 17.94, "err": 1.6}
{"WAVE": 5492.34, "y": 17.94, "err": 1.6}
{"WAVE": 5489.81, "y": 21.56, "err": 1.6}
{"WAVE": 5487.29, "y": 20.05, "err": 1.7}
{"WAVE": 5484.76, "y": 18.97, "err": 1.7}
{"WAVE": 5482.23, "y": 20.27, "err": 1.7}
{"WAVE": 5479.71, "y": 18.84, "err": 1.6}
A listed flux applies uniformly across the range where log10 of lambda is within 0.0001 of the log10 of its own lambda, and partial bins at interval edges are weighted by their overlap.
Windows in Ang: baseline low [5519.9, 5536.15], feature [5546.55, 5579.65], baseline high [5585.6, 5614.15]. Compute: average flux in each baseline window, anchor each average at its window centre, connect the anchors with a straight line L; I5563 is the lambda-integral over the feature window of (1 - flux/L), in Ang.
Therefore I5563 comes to 4.1 Ang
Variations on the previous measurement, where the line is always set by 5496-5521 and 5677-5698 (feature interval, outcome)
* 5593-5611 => -0.55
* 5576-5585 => 2.15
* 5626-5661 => 0.05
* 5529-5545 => 0.50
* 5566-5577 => 0.87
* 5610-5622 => -0.55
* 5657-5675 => 0.12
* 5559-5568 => 0.64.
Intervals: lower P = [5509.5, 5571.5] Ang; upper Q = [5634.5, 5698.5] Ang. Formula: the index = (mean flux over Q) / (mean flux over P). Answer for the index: 1.09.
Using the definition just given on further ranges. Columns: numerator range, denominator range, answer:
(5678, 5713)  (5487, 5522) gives 1.09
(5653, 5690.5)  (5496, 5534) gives 1.11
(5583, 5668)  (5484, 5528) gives 1.06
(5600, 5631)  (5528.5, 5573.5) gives 1.08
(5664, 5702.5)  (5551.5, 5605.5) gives 1.10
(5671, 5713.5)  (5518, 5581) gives 1.17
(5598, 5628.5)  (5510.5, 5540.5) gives 1.04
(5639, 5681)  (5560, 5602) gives 1.10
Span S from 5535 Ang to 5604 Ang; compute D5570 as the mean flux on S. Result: 17.7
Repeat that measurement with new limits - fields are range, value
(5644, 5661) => 20.6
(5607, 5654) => 19.4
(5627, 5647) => 18.5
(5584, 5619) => 19.7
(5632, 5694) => 19.8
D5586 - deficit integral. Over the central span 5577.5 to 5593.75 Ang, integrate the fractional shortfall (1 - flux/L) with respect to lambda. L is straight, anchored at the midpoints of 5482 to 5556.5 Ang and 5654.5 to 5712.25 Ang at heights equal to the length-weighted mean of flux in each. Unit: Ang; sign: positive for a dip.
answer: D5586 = 1.3 Ang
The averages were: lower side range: 18.1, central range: 17.4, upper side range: 19.8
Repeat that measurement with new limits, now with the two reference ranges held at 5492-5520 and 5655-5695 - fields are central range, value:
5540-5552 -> 0.6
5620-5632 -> 0.4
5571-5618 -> 1.6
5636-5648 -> 0.2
